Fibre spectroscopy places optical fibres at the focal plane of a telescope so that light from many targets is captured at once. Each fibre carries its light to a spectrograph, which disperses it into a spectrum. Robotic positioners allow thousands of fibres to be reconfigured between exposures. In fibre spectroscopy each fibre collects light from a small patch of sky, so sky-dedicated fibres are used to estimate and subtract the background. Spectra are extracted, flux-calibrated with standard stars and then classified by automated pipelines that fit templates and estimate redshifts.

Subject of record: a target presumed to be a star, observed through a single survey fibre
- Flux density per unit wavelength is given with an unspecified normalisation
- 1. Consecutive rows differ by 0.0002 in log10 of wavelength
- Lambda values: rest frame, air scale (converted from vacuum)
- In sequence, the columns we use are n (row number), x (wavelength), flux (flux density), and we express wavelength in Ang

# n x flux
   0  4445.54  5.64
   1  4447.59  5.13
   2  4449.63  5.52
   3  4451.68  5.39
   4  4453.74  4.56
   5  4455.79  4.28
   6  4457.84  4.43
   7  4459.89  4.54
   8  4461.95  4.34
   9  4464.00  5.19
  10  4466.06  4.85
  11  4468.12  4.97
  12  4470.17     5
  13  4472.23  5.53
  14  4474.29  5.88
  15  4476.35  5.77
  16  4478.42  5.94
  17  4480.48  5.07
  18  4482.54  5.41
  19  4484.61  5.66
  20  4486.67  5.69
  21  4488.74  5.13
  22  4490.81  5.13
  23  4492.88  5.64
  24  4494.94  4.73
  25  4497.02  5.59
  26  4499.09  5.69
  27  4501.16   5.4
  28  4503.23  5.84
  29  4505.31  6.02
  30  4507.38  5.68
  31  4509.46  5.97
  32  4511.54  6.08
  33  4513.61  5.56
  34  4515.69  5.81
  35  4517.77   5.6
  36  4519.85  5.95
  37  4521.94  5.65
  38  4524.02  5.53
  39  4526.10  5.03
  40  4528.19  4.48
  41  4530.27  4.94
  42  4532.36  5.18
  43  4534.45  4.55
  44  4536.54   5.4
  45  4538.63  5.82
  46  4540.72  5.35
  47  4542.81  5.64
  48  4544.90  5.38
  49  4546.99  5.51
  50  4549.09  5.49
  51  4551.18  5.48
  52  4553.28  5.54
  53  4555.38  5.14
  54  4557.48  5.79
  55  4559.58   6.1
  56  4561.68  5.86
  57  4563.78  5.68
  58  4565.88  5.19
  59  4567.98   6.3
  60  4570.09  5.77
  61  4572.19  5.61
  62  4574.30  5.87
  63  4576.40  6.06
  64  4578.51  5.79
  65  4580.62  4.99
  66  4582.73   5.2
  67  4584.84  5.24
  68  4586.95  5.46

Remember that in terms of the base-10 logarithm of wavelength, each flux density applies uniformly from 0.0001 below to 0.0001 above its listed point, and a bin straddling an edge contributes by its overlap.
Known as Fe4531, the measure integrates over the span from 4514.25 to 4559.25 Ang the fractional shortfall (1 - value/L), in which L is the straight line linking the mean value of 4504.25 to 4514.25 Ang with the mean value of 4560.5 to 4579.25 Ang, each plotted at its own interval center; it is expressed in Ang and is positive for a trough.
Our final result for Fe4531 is 3.3 Ang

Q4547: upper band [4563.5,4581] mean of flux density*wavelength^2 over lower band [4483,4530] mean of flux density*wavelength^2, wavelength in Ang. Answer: 1.07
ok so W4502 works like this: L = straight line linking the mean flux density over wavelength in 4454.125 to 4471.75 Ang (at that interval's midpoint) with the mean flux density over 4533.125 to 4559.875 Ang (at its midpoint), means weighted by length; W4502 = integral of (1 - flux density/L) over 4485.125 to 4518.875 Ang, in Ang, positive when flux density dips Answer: -3.6 Ang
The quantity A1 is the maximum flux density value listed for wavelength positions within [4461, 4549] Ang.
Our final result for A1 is 6.08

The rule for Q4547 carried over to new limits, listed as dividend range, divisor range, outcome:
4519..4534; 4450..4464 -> 1.15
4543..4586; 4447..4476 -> 1.17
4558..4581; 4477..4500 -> 1.10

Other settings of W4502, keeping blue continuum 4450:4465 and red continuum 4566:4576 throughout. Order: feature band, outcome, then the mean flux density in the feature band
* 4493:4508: -1.25 Ang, 5.57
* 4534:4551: 0.39 Ang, 5.43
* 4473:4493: -2.28 Ang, 5.52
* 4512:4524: -0.92 Ang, 5.72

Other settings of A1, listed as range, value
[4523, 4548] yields 5.82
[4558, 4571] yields 6.3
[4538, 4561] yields 6.1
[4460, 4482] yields 5.94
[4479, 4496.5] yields 5.69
